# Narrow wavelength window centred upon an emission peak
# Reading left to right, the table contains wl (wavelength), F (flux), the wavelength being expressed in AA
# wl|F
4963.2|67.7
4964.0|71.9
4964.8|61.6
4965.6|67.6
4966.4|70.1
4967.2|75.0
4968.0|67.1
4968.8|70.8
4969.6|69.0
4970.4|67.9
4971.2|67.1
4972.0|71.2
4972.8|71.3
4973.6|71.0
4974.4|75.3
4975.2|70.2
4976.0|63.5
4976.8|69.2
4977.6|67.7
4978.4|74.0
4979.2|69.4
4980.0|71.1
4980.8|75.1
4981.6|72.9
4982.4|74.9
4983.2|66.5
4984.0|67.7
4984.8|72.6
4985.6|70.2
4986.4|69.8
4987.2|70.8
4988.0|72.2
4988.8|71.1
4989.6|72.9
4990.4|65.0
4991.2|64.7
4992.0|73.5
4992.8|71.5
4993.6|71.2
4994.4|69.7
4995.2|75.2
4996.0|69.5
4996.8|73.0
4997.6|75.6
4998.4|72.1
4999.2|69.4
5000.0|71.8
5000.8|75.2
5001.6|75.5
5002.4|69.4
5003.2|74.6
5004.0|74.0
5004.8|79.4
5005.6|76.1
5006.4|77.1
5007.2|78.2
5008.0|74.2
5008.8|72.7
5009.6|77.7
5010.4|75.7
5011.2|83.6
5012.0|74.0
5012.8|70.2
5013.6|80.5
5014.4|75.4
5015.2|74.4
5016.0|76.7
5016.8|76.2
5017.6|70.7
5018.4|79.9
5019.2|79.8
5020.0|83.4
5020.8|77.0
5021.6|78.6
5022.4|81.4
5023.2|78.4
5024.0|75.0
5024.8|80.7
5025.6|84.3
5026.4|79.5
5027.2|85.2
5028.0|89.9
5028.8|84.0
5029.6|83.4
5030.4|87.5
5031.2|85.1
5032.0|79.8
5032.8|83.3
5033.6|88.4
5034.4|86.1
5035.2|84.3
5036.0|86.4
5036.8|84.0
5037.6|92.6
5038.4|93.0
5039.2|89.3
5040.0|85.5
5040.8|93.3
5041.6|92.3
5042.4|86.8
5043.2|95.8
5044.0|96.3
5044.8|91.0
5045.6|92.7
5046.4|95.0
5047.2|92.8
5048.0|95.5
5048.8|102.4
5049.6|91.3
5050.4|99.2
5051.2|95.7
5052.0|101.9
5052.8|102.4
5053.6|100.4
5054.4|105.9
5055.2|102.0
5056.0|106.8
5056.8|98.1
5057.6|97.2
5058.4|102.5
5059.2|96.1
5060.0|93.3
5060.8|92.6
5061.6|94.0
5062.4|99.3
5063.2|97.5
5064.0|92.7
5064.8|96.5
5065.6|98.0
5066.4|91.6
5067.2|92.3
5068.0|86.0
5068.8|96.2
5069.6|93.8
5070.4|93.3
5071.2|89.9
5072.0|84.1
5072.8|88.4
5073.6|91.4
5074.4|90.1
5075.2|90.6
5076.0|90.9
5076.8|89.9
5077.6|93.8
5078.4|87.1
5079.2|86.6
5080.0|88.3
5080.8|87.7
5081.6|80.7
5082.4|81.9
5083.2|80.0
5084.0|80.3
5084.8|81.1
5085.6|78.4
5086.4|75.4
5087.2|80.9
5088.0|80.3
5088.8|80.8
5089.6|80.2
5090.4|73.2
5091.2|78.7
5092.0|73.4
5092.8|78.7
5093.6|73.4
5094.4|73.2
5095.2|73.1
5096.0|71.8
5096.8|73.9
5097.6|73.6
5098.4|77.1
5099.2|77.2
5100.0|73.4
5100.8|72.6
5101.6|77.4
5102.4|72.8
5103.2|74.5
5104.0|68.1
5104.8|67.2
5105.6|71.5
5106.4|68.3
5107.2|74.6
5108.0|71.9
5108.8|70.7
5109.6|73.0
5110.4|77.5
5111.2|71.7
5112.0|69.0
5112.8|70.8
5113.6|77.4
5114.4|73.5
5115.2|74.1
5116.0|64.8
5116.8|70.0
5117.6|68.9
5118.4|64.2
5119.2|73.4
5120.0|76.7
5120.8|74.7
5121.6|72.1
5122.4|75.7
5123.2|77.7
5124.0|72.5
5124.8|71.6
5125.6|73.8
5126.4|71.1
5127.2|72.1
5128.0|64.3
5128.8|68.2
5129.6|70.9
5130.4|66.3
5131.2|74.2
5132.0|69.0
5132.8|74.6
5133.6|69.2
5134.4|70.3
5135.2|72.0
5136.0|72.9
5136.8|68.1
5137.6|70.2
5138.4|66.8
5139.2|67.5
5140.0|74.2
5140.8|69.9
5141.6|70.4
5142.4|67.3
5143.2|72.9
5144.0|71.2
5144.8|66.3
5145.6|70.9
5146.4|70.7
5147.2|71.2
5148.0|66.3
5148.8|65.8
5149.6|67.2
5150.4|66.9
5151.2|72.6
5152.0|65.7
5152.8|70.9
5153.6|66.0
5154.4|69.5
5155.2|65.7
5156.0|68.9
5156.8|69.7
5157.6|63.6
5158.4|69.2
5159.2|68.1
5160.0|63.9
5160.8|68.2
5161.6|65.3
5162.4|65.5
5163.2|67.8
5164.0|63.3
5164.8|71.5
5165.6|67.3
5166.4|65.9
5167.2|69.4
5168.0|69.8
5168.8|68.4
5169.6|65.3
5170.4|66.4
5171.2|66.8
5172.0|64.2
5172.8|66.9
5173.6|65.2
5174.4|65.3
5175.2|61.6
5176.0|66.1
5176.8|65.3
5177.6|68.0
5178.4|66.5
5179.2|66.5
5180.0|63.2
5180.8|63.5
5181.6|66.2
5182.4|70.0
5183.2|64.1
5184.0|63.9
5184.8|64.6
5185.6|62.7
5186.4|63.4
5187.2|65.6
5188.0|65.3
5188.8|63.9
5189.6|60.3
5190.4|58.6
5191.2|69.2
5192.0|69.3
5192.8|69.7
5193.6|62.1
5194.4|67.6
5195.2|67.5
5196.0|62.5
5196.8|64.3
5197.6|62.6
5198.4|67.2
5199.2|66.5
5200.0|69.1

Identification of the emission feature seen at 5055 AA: Mg II 2798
